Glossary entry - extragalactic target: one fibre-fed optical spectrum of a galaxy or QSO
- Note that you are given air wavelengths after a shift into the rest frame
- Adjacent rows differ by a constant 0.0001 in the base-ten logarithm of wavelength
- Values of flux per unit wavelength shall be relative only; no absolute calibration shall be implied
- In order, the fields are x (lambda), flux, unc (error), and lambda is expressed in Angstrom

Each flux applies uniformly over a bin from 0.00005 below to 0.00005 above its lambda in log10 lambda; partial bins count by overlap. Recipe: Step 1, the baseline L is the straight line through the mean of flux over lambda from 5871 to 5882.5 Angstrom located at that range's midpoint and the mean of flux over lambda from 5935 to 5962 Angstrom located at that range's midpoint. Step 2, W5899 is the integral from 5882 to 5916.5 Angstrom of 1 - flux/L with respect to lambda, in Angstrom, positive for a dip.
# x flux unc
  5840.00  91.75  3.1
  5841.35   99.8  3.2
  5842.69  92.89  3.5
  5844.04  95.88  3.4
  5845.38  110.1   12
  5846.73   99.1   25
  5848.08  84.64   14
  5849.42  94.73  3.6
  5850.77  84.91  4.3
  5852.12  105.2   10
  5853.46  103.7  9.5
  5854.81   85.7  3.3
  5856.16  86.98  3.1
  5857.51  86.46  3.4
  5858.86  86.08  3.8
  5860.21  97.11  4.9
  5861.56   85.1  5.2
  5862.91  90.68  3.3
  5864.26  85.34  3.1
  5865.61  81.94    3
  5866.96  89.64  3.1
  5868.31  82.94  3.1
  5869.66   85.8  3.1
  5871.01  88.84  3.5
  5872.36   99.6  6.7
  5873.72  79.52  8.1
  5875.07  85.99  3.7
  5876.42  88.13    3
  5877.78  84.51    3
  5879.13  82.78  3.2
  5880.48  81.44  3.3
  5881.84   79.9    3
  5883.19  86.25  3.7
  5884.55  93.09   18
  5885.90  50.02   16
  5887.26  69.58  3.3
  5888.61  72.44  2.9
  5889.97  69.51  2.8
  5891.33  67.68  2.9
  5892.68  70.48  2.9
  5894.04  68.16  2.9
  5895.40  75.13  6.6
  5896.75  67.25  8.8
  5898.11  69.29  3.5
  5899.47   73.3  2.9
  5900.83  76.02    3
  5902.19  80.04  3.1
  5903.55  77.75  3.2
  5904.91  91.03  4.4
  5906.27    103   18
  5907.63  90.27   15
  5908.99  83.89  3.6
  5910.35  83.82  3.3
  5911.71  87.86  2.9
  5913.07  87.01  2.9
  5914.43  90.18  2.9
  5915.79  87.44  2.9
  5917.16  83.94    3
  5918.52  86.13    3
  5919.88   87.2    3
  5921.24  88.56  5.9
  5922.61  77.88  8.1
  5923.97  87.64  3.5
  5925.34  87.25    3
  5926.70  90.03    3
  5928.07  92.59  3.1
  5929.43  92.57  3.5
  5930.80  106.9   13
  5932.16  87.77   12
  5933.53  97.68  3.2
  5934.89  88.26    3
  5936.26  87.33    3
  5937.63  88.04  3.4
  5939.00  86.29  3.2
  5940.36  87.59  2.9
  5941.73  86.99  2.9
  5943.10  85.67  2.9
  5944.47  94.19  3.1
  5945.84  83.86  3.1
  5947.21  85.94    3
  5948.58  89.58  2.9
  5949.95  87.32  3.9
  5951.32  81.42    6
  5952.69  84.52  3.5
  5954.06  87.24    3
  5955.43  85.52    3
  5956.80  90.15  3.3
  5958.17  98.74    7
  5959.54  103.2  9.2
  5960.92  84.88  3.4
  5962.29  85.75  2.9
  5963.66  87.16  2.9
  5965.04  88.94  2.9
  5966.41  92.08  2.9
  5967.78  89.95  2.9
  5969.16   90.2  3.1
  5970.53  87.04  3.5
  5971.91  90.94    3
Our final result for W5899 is 3.0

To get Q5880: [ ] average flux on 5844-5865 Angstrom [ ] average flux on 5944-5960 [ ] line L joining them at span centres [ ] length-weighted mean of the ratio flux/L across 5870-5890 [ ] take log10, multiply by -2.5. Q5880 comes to 0.13 mag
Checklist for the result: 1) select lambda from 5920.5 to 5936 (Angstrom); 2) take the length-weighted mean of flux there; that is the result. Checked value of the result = 90.5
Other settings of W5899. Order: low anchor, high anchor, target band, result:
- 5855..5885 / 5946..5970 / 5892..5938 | 1.45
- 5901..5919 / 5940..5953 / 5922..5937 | -0.66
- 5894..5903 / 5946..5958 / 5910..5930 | -2.22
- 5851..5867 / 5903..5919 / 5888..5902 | 2.73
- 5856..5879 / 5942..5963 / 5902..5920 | 0.12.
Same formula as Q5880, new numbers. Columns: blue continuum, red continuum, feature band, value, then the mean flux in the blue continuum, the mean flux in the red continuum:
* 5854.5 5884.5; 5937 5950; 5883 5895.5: 0.21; 86.5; 87.5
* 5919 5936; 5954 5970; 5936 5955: 0.04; 90.3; 90.4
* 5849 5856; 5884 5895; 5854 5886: -0.04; 94.3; 70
